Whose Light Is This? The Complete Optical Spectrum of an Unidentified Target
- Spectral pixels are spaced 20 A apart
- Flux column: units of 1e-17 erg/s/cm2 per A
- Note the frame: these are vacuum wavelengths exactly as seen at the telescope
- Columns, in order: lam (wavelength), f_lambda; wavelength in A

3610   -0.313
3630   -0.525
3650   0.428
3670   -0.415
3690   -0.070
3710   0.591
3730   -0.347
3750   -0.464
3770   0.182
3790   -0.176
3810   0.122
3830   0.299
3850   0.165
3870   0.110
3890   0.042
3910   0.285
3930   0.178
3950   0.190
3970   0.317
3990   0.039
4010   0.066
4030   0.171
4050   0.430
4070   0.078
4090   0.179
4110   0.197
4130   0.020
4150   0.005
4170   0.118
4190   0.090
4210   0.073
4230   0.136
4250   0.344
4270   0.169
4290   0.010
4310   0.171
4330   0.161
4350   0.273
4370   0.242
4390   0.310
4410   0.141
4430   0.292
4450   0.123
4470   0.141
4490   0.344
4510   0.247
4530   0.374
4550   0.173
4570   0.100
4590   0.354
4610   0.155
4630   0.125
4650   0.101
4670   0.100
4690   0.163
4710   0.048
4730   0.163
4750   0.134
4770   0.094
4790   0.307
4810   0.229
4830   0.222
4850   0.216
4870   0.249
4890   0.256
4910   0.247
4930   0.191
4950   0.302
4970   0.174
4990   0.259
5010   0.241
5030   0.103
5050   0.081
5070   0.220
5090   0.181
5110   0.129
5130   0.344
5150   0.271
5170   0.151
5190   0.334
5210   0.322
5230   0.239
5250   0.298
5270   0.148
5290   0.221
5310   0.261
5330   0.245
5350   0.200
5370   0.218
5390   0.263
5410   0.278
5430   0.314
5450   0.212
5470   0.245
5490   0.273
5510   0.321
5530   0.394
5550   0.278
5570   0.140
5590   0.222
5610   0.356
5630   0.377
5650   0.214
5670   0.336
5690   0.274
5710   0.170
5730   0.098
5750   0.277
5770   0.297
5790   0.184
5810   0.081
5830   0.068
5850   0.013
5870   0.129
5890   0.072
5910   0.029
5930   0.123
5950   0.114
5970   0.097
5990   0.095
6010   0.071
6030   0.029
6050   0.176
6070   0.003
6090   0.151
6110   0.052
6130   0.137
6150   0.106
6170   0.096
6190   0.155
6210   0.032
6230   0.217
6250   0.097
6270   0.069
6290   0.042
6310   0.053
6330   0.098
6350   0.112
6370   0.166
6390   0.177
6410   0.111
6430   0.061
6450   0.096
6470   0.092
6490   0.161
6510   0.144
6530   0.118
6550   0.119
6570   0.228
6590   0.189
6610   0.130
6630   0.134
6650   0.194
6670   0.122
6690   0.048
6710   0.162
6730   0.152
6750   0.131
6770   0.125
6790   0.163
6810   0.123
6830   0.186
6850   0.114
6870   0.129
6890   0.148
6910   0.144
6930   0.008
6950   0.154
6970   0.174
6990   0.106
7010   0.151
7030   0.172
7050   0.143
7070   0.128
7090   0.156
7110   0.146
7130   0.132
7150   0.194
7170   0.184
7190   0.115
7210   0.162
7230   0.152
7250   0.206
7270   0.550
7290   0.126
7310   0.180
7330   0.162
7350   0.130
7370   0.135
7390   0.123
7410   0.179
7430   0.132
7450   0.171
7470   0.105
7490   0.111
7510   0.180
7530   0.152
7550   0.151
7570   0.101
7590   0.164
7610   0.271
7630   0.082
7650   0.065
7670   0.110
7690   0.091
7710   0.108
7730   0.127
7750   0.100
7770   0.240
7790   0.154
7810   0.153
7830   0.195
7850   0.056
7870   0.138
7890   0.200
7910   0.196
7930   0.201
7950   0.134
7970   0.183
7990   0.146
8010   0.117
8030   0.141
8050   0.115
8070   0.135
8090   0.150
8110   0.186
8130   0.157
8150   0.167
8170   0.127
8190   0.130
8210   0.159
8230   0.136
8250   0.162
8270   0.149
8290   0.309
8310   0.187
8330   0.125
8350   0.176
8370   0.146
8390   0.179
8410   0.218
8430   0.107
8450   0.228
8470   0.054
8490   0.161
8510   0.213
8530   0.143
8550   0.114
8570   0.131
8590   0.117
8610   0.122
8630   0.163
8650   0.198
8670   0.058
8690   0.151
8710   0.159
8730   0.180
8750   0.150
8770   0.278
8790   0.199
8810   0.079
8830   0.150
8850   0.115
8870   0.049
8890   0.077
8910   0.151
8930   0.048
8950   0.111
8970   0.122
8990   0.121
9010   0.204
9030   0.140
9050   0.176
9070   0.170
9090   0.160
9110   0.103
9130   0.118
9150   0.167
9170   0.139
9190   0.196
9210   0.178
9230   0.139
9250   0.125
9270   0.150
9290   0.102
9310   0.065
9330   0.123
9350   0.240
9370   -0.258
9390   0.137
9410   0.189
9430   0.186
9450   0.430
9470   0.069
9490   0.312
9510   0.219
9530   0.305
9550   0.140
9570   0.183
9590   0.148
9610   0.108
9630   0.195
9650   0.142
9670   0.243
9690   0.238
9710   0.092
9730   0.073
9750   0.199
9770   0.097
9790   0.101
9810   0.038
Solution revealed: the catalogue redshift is 0.948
